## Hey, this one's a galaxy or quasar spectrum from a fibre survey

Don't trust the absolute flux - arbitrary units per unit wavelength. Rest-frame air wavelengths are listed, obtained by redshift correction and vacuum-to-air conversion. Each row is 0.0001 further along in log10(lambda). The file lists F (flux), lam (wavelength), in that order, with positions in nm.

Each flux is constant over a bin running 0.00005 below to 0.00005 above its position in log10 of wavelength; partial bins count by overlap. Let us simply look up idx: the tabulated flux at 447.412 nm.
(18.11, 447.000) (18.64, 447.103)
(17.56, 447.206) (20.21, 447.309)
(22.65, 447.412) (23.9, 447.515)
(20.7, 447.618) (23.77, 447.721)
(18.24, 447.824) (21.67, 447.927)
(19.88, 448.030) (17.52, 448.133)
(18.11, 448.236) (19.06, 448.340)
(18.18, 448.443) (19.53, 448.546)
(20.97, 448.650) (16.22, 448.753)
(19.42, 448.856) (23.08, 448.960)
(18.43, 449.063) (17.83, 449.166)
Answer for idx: 22.65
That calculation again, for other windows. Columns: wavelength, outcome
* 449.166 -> 17.83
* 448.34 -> 19.06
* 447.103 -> 18.64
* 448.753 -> 16.22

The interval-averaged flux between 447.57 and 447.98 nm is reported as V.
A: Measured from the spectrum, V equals 21.1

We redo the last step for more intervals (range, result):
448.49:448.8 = 18.9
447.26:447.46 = 21.4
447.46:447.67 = 22.3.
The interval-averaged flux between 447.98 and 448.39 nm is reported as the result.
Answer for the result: 18.6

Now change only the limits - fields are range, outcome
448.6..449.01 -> 19.9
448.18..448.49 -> 18.4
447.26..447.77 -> 22.3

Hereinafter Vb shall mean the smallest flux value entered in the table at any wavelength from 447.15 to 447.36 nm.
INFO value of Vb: 17.56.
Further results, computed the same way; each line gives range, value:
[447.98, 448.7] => 17.52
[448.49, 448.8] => 16.22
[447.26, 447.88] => 18.24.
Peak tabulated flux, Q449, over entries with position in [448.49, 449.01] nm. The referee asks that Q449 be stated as 23.08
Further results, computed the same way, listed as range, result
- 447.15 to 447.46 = 22.65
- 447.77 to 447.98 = 21.67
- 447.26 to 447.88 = 23.9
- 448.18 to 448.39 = 19.06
